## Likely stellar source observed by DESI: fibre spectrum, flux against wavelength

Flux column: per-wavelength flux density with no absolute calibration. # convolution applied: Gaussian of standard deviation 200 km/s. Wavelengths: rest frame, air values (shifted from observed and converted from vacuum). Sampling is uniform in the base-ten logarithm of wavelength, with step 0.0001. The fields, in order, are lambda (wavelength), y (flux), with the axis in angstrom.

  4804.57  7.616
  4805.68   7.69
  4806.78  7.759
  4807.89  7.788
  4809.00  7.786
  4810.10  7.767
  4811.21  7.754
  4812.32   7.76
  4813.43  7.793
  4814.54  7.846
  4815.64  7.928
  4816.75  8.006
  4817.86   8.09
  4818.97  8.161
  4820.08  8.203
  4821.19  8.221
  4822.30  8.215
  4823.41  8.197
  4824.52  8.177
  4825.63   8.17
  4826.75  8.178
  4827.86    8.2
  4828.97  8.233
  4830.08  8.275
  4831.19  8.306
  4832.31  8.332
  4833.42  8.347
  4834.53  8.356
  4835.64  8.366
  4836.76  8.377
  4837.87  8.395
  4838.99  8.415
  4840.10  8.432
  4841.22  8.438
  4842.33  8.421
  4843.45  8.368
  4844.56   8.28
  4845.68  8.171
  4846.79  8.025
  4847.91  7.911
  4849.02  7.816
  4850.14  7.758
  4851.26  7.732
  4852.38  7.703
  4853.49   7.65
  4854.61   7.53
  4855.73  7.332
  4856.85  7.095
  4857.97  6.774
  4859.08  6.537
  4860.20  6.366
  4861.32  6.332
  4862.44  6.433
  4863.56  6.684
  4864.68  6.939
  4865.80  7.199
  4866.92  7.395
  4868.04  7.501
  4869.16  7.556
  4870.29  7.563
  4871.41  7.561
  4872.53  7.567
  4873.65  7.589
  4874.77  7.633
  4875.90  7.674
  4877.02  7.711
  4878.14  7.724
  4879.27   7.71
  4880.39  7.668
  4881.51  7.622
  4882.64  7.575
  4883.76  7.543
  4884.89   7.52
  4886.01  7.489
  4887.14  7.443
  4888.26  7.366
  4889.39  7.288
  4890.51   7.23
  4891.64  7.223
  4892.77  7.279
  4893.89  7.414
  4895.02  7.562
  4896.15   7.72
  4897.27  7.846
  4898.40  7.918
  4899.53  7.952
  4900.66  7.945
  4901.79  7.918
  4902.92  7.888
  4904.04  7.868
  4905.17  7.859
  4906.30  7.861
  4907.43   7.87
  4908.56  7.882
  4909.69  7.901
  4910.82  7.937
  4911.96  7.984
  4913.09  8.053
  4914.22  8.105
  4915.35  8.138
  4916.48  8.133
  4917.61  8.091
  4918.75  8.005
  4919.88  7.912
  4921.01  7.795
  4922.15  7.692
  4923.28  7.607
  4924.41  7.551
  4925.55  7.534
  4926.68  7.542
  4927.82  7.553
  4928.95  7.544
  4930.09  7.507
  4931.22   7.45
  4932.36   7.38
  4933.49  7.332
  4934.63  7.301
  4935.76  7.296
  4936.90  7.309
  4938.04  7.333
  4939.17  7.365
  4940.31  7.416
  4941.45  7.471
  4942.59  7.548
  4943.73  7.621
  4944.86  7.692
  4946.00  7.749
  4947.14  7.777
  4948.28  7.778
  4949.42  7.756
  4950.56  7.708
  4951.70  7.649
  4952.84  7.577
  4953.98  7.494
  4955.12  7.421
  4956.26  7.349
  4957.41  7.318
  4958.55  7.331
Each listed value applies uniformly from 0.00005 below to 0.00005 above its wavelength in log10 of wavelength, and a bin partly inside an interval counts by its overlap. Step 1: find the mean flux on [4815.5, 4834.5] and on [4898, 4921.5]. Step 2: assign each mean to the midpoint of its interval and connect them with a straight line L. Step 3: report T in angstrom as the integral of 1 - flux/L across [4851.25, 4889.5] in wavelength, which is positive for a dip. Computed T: 3.5 angstrom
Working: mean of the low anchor 8.2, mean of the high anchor 7.95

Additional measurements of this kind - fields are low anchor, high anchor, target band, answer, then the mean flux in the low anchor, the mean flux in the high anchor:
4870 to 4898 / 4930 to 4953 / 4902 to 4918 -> -0.9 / 7.54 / 7.53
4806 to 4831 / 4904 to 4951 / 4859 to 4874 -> 1.5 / 8.03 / 7.69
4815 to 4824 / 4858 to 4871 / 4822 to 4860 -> -2.1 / 8.13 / 6.96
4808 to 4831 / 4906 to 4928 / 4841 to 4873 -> 2.1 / 8.05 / 7.86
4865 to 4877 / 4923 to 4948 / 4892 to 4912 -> -0.8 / 7.52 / 7.5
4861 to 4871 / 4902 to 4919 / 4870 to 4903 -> -0.5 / 7.09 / 7.97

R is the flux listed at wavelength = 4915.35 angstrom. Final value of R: 8.138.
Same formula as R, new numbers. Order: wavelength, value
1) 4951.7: 7.649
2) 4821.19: 8.221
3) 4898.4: 7.918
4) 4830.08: 8.275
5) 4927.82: 7.553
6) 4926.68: 7.542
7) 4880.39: 7.668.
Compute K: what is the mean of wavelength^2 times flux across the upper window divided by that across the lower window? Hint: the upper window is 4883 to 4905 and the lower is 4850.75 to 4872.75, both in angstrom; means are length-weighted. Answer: 1.08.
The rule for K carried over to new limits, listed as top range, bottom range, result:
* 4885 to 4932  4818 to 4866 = 1.01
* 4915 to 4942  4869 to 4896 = 1.03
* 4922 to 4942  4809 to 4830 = 0.97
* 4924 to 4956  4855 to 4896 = 1.06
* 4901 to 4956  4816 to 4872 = 1.02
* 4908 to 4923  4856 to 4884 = 1.11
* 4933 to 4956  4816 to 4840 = 0.96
